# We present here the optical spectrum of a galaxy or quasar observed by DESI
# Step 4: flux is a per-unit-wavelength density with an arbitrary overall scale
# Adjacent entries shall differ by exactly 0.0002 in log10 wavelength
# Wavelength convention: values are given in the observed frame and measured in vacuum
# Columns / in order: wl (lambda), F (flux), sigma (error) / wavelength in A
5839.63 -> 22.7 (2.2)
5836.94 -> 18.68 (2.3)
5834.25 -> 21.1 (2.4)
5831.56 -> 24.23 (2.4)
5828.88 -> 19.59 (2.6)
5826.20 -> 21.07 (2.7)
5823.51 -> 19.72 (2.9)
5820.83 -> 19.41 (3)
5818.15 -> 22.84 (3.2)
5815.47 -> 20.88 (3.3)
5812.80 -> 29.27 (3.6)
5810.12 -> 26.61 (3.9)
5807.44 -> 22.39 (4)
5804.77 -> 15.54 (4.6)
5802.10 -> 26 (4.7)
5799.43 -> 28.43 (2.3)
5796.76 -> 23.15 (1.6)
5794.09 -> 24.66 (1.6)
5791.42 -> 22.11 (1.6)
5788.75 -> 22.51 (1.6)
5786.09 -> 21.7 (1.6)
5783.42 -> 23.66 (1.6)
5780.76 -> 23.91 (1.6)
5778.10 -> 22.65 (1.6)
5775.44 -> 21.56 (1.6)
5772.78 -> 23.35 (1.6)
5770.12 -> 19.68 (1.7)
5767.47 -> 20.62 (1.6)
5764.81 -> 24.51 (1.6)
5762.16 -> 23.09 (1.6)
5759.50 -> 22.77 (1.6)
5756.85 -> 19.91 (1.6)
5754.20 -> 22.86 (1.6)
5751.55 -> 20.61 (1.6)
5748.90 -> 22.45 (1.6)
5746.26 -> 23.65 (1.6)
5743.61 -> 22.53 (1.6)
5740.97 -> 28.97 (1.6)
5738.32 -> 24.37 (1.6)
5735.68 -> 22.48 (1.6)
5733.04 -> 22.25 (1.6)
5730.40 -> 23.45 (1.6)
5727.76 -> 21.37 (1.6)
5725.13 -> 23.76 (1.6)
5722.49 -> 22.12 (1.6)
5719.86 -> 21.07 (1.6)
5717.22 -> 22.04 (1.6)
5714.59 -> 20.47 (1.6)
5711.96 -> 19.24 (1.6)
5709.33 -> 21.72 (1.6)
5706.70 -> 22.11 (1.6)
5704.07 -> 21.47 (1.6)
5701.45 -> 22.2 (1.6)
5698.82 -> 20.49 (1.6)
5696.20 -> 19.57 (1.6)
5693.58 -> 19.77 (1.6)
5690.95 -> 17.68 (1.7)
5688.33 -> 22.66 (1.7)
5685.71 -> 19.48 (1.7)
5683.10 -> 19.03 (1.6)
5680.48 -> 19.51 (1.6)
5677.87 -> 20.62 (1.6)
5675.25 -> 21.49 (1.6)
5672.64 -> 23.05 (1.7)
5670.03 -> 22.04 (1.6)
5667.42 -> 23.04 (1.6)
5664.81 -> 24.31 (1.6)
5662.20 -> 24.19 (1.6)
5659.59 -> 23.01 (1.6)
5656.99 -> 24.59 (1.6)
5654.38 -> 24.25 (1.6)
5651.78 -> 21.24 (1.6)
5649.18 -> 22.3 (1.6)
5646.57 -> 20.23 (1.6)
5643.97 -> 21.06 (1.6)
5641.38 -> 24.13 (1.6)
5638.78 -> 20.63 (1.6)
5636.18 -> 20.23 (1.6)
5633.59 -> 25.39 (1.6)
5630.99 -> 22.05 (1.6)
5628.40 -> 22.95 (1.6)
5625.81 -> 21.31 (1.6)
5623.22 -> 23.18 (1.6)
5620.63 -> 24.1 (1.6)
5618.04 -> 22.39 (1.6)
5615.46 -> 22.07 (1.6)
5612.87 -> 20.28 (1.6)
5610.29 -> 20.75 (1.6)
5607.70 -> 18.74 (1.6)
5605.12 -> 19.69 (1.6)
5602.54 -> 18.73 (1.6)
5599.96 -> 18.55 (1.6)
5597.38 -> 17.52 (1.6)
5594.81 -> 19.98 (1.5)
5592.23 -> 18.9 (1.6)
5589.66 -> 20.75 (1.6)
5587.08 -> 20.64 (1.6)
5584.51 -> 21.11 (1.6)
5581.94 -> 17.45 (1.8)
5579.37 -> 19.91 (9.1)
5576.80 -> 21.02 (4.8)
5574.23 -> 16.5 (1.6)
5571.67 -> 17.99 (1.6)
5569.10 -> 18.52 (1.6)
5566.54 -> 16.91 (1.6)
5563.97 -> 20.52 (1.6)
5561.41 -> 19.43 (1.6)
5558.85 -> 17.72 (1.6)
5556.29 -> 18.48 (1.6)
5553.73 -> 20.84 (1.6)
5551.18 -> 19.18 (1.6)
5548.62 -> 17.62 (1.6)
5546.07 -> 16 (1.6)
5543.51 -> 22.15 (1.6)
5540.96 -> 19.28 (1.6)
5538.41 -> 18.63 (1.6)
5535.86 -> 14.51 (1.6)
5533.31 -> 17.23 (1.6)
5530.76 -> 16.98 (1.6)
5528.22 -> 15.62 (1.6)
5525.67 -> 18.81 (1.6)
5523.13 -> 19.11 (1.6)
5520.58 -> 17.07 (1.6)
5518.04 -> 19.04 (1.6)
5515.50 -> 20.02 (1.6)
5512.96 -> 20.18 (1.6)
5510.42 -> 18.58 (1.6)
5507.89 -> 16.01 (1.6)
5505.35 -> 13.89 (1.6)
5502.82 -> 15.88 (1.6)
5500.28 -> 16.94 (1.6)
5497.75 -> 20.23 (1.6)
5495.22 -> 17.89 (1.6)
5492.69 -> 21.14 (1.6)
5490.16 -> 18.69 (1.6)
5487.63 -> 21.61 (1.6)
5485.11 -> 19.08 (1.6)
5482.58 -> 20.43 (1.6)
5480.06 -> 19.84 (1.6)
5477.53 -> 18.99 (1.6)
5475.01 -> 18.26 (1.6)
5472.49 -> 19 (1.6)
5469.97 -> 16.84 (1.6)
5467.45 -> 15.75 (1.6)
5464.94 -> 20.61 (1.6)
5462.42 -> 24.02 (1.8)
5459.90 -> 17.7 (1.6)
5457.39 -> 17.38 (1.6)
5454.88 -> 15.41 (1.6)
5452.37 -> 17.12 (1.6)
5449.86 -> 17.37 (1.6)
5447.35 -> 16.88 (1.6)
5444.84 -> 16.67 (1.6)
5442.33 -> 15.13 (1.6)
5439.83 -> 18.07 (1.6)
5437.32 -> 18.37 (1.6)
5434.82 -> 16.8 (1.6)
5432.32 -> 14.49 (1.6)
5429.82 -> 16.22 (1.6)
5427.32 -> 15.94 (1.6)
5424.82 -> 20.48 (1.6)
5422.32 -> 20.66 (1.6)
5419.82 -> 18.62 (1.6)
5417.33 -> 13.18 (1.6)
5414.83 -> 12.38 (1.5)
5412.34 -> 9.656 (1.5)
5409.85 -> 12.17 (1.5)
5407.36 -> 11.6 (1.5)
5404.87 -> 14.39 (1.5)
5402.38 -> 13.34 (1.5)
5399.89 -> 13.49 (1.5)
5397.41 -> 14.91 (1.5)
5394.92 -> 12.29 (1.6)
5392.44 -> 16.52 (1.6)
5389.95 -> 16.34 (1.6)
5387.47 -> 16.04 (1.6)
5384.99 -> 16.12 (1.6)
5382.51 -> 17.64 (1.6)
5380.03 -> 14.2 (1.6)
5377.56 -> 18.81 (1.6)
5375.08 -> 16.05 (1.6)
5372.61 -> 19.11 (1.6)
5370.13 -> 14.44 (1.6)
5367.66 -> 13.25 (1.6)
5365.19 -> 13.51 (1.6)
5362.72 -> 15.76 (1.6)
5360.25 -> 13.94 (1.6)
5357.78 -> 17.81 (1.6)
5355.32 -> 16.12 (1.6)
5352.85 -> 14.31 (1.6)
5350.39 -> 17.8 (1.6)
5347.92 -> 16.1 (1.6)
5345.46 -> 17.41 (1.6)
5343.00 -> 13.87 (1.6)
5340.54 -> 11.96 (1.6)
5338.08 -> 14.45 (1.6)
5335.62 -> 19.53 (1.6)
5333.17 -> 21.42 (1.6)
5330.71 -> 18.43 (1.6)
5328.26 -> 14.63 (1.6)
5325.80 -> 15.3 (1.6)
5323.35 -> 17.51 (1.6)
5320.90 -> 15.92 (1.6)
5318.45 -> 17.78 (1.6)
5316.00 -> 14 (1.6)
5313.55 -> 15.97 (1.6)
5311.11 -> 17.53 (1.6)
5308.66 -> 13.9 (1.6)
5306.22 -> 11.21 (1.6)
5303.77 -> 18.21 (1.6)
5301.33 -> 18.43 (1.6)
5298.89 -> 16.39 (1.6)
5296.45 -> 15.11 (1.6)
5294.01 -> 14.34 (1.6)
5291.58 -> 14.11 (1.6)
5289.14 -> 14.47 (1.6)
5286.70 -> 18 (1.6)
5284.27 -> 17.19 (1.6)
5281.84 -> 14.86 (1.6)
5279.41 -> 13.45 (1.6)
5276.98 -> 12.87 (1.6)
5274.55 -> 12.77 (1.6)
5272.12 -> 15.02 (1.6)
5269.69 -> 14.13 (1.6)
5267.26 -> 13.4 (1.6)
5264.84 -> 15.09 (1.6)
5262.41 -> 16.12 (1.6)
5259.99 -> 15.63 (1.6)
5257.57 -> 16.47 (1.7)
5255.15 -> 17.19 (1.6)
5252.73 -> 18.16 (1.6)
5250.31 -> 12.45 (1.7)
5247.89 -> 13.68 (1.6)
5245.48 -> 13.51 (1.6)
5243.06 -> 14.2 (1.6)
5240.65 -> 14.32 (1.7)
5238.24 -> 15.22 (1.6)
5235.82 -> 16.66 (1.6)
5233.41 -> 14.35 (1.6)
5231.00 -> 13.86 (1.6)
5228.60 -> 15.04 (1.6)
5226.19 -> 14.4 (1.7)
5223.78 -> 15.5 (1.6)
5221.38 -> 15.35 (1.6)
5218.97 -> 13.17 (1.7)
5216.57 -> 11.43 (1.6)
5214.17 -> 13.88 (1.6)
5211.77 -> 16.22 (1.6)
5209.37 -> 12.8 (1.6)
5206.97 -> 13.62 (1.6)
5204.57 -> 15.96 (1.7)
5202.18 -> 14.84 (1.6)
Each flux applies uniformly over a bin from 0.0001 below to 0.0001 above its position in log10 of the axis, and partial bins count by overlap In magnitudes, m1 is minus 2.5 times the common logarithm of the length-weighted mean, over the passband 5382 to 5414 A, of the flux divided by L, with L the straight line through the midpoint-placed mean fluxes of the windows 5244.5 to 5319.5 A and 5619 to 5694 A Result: 0.22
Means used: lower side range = 15.2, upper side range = 22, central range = 14.1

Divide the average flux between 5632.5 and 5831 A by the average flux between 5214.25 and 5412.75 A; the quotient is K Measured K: 1.5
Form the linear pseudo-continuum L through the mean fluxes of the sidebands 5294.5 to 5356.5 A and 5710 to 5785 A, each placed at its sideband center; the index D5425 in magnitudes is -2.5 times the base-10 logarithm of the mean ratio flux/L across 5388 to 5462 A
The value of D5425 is 0.12 mag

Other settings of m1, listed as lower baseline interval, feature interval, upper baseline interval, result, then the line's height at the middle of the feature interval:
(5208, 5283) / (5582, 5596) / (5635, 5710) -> 0.01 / 20.2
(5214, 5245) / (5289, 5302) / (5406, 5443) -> -0.04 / 14.8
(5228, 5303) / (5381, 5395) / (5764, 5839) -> 0.04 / 16.8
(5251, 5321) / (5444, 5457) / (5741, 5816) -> 0.08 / 18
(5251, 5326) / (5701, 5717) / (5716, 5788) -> 0.04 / 22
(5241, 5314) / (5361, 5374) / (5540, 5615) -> 0.08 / 16.3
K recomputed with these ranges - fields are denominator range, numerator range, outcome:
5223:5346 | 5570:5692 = 1.37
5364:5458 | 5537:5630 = 1.26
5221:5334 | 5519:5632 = 1.26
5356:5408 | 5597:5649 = 1.39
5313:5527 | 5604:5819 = 1.33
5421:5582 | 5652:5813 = 1.23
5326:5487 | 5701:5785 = 1.37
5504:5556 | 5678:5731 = 1.16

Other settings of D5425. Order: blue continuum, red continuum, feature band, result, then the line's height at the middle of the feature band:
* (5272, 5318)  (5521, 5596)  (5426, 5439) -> 0.037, 17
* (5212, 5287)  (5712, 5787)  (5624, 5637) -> -0.093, 20.7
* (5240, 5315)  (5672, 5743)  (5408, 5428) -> 0.132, 17.2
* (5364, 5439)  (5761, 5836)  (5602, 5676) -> -0.126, 19.7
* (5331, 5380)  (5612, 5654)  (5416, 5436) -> 0.038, 17.6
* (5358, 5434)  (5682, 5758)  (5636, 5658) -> -0.095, 20.3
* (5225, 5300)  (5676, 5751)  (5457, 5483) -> -0.057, 18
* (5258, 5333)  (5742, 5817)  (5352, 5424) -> 0.123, 16.9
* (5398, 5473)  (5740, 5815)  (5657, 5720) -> 0.000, 21.4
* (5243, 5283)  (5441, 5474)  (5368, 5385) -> -0.004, 16.4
